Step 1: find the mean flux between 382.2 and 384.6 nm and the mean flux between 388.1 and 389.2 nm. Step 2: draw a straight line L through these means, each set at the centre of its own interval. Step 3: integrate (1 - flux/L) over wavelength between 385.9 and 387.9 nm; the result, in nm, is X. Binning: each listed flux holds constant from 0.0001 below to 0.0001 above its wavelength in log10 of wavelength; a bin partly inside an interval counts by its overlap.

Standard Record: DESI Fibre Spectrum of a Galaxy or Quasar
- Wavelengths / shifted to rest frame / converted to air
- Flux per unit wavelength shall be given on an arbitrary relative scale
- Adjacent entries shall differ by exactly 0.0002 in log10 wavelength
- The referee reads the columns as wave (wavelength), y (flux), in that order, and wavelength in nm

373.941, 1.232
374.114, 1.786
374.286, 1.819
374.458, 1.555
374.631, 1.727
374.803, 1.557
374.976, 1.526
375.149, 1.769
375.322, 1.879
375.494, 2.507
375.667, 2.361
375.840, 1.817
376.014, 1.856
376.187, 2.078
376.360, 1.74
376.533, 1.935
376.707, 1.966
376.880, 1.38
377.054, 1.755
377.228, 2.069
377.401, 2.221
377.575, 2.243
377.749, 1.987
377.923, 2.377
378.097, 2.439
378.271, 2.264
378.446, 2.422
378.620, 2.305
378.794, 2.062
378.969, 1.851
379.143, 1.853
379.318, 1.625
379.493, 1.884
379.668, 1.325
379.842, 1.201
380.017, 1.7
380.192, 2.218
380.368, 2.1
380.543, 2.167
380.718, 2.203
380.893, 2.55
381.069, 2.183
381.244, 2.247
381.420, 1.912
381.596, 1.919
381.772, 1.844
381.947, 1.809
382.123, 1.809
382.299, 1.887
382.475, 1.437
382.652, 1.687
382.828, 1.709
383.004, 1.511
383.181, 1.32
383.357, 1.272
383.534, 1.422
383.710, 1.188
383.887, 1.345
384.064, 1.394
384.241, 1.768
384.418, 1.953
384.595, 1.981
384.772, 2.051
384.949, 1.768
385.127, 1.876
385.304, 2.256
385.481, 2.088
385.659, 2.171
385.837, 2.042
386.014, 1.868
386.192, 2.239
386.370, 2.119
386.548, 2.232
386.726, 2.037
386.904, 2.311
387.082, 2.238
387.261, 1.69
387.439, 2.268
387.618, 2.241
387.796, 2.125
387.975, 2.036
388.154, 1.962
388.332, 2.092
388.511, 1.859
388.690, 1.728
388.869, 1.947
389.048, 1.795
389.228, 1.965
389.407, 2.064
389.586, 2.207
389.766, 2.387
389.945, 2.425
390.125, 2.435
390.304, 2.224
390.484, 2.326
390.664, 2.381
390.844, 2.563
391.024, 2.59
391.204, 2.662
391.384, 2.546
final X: -0.38 nm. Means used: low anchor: 1.55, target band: 2.12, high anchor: 1.9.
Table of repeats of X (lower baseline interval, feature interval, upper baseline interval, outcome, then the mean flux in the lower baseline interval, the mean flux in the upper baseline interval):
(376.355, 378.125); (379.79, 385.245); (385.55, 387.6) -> 0.720 nm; 2.01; 2.11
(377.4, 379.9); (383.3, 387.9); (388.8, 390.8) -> 0.447 nm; 2.01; 2.21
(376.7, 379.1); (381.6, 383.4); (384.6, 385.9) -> 0.355 nm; 2.1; 2.03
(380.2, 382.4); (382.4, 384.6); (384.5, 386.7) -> 0.572 nm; 2.05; 2.06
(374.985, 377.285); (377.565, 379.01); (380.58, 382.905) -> -0.225 nm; 1.92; 1.94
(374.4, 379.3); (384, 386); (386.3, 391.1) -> 0.150 nm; 1.98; 2.16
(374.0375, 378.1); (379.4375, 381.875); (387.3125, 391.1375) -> 0.059 nm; 1.92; 2.17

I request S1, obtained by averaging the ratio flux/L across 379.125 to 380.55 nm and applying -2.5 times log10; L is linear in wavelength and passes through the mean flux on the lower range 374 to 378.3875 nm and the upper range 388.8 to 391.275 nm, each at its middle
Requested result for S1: 0.157 mag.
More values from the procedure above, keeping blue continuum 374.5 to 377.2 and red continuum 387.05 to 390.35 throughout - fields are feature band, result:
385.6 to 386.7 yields -0.035 mag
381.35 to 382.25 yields 0.058 mag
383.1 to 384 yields 0.454 mag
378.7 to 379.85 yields 0.115 mag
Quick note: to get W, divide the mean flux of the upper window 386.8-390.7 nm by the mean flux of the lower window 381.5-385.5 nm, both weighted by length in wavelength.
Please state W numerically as 1.2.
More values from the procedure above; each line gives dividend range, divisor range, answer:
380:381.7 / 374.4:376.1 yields 1.15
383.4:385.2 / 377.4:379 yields 0.75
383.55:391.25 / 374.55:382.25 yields 1.05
